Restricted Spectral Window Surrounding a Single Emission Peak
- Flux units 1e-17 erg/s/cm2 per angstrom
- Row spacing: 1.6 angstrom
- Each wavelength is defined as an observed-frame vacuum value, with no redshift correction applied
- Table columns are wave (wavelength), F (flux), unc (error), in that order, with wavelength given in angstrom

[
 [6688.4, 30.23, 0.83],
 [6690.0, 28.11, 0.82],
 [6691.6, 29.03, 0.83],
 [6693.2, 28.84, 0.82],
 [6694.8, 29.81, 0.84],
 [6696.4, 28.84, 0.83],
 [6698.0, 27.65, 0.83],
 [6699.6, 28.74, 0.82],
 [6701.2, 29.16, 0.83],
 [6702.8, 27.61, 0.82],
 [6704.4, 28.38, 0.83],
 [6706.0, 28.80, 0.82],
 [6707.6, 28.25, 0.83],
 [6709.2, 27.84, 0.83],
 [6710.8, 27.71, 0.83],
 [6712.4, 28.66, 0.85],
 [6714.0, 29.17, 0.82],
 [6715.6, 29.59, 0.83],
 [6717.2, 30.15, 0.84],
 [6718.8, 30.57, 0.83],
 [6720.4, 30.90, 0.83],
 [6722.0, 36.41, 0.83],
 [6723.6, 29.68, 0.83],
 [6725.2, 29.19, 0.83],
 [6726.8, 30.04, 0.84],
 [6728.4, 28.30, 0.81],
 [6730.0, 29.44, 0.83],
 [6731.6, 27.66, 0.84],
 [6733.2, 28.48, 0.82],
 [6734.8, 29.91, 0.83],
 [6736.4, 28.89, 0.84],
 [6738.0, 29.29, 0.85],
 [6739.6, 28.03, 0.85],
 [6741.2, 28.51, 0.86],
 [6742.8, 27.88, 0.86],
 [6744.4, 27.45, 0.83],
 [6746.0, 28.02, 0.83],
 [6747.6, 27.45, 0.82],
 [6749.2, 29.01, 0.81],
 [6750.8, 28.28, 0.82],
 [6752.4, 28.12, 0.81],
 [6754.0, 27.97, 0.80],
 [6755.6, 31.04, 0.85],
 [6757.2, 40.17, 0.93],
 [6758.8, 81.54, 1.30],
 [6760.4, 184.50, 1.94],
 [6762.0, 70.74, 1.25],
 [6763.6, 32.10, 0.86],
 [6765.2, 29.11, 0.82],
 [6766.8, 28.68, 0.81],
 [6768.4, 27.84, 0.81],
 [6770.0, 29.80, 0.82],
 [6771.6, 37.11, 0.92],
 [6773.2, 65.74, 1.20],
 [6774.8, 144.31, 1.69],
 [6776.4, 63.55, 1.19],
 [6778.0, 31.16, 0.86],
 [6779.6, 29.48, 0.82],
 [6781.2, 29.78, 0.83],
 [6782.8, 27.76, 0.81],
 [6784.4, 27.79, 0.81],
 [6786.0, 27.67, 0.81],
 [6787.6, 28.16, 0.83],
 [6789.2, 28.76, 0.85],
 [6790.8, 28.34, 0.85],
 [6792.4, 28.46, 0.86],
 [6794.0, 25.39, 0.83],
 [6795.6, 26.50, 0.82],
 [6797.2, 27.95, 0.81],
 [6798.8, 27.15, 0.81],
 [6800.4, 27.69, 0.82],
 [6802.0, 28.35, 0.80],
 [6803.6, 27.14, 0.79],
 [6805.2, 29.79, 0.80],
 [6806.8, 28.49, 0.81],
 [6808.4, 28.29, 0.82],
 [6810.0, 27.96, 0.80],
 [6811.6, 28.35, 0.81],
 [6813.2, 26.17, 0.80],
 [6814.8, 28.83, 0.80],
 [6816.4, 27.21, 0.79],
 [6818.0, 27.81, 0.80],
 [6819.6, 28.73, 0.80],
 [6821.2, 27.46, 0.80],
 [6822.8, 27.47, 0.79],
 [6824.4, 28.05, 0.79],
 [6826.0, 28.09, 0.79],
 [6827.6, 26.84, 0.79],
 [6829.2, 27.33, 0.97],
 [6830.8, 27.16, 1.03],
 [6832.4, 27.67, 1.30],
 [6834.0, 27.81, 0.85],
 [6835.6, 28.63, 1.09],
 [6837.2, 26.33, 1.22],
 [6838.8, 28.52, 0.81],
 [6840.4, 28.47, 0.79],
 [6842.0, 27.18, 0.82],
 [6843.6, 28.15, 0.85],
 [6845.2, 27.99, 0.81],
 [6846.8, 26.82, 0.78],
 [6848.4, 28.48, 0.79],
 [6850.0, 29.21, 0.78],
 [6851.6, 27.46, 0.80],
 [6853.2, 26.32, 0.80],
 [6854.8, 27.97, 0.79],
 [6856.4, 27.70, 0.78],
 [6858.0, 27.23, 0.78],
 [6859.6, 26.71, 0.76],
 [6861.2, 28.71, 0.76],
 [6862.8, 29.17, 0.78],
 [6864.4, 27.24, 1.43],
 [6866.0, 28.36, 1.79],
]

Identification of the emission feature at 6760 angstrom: [S II] 6716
